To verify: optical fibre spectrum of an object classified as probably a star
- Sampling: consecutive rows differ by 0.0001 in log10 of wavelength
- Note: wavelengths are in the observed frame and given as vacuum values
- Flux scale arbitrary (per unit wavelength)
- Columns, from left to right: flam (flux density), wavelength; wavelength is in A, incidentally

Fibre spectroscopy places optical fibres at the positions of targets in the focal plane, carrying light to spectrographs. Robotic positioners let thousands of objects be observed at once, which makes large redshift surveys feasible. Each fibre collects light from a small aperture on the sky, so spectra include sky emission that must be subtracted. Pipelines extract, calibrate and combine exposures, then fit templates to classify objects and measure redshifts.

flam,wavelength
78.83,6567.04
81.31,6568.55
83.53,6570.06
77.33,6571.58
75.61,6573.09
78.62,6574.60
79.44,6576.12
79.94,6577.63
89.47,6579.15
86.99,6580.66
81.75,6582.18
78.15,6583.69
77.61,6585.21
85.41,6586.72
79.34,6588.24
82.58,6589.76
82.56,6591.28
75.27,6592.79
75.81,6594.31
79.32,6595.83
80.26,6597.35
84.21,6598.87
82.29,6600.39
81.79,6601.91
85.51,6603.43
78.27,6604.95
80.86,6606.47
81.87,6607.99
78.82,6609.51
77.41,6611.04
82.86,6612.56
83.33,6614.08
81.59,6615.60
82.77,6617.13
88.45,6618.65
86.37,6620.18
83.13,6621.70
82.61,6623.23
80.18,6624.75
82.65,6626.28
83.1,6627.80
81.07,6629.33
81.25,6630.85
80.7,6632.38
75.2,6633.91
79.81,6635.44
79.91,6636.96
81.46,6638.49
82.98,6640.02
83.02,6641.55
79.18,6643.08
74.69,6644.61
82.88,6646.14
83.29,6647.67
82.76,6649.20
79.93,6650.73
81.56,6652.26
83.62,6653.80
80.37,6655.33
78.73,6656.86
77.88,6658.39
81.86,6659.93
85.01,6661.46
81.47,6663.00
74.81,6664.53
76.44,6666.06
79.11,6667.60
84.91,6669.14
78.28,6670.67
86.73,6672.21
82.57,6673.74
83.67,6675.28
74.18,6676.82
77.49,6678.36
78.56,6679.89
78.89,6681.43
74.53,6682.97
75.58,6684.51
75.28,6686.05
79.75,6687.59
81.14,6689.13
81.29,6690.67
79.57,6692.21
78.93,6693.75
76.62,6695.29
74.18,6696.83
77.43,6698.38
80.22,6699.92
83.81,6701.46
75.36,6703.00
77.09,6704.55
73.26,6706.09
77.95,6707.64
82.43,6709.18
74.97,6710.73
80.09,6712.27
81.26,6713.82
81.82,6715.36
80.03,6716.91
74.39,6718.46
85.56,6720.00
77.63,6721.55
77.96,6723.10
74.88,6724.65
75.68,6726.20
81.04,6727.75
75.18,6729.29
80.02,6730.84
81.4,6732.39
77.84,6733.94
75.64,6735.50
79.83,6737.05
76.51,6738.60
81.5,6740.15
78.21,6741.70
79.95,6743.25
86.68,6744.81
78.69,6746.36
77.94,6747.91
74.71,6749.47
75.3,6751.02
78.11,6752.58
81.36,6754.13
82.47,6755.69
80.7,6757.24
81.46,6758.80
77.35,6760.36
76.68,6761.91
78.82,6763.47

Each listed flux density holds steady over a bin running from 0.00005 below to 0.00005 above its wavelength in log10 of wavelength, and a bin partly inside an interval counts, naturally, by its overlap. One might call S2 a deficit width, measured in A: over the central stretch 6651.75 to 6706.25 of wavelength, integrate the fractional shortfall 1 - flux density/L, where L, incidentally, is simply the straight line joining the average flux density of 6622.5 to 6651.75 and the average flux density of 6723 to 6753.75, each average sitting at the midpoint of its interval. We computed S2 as 0.4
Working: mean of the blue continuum 80.9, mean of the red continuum 78.4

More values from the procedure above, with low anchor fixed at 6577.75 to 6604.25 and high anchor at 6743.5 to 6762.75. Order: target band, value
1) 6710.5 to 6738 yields 0.35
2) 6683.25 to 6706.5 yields 0.62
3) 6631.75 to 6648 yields 0.14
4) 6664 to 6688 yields 0.47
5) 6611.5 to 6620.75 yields -0.31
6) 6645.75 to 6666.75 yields -0.02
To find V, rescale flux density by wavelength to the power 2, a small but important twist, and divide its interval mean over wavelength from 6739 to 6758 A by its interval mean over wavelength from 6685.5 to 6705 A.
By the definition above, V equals 1.0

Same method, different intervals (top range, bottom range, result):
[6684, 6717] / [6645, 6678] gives 0.98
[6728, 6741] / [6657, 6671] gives 1.00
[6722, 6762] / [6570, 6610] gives 1.02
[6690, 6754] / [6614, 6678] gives 0.99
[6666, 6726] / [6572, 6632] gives 0.99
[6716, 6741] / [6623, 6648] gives 1.00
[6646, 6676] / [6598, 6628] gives 1.00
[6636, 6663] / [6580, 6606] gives 1.02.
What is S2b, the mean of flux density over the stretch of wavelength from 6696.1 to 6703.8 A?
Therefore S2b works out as 78.2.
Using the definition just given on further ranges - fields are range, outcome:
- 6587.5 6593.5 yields 80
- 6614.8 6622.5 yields 84.4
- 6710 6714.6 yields 78.9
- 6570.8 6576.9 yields 77.8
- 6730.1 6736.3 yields 78.6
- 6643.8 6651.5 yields 80.7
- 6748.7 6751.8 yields 75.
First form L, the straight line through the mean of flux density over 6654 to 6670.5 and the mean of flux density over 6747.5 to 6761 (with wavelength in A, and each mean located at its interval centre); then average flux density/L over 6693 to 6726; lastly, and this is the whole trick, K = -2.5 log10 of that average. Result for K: 0.02 mag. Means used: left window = 80.1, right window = 78.8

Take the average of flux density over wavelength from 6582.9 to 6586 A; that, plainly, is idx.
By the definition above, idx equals 78.2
